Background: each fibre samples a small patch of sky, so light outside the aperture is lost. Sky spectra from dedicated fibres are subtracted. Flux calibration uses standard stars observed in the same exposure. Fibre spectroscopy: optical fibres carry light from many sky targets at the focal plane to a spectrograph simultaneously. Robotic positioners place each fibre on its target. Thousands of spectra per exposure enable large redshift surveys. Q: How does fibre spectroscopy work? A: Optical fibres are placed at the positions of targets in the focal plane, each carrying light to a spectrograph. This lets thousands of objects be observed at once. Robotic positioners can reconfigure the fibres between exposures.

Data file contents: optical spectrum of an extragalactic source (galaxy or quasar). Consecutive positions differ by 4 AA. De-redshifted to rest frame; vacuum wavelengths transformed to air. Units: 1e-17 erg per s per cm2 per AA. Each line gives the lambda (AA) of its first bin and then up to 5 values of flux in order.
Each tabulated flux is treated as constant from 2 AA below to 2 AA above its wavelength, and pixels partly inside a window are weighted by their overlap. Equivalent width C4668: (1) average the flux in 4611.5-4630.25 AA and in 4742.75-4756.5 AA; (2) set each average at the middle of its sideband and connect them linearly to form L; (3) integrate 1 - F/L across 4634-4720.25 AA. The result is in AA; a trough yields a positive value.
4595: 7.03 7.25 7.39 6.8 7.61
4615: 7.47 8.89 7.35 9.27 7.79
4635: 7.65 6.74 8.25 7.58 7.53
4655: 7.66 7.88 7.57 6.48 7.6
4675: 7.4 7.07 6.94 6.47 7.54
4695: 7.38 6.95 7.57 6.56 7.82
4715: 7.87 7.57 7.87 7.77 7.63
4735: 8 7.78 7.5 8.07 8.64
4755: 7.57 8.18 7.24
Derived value 7.8 AA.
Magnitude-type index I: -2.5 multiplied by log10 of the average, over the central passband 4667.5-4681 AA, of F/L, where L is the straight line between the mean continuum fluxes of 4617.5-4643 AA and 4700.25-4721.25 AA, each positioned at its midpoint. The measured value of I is 0.06 mag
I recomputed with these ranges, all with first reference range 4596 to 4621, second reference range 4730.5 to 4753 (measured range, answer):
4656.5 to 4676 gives 0.05 mag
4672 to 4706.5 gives 0.09 mag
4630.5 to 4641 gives 0.04 mag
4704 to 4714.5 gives 0.08 mag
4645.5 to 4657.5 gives 0.01 mag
